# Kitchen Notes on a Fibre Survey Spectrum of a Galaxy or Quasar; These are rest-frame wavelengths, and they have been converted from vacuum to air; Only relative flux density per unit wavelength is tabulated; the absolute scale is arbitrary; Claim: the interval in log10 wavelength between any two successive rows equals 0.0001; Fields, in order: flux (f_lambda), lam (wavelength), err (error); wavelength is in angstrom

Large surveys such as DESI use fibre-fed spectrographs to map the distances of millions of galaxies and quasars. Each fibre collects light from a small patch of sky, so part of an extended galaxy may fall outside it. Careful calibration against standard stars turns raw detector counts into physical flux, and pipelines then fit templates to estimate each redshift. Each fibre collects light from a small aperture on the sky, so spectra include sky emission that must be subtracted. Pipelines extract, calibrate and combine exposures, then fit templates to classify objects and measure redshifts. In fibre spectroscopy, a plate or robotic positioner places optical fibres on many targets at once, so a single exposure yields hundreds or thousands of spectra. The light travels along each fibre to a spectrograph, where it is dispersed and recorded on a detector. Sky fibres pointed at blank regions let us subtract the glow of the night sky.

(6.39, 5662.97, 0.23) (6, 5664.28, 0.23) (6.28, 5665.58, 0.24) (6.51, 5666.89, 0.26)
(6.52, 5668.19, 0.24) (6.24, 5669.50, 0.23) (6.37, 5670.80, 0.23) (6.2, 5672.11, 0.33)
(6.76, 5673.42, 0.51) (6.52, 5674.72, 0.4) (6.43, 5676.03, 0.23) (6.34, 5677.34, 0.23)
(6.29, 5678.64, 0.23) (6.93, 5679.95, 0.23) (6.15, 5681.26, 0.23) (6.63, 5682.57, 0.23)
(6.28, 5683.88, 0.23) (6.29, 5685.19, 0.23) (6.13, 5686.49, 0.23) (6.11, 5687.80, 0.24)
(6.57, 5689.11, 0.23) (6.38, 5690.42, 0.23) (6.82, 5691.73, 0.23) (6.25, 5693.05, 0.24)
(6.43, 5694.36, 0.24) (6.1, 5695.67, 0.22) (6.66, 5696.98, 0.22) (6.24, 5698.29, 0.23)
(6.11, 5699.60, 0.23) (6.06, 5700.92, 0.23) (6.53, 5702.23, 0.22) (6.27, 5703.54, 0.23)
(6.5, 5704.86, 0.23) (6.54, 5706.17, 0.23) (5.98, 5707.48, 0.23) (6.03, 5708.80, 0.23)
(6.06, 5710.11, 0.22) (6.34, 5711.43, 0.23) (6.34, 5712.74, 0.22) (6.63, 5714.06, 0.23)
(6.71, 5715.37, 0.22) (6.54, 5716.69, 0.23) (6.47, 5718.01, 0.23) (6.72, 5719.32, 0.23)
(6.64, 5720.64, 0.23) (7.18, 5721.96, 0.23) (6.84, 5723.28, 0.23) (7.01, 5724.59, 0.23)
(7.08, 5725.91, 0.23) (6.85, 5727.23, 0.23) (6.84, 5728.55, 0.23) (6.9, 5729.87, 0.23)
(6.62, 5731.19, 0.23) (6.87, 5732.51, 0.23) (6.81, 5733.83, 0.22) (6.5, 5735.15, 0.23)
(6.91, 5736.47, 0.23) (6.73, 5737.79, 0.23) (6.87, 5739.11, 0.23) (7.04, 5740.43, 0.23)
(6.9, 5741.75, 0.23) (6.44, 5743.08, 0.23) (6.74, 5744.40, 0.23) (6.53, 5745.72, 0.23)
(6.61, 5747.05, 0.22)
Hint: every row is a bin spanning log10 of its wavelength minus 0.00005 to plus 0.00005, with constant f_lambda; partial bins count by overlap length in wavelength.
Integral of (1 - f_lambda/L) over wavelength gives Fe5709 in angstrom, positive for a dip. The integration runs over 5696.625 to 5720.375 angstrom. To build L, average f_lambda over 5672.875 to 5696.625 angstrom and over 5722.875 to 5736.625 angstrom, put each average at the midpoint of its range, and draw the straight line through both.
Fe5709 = 0.9 angstrom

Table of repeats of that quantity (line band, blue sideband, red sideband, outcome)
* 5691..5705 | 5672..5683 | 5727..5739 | 0.5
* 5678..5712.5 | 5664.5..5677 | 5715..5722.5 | 1.2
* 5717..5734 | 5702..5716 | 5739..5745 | -0.7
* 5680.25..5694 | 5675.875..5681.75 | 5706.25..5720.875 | 0.1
